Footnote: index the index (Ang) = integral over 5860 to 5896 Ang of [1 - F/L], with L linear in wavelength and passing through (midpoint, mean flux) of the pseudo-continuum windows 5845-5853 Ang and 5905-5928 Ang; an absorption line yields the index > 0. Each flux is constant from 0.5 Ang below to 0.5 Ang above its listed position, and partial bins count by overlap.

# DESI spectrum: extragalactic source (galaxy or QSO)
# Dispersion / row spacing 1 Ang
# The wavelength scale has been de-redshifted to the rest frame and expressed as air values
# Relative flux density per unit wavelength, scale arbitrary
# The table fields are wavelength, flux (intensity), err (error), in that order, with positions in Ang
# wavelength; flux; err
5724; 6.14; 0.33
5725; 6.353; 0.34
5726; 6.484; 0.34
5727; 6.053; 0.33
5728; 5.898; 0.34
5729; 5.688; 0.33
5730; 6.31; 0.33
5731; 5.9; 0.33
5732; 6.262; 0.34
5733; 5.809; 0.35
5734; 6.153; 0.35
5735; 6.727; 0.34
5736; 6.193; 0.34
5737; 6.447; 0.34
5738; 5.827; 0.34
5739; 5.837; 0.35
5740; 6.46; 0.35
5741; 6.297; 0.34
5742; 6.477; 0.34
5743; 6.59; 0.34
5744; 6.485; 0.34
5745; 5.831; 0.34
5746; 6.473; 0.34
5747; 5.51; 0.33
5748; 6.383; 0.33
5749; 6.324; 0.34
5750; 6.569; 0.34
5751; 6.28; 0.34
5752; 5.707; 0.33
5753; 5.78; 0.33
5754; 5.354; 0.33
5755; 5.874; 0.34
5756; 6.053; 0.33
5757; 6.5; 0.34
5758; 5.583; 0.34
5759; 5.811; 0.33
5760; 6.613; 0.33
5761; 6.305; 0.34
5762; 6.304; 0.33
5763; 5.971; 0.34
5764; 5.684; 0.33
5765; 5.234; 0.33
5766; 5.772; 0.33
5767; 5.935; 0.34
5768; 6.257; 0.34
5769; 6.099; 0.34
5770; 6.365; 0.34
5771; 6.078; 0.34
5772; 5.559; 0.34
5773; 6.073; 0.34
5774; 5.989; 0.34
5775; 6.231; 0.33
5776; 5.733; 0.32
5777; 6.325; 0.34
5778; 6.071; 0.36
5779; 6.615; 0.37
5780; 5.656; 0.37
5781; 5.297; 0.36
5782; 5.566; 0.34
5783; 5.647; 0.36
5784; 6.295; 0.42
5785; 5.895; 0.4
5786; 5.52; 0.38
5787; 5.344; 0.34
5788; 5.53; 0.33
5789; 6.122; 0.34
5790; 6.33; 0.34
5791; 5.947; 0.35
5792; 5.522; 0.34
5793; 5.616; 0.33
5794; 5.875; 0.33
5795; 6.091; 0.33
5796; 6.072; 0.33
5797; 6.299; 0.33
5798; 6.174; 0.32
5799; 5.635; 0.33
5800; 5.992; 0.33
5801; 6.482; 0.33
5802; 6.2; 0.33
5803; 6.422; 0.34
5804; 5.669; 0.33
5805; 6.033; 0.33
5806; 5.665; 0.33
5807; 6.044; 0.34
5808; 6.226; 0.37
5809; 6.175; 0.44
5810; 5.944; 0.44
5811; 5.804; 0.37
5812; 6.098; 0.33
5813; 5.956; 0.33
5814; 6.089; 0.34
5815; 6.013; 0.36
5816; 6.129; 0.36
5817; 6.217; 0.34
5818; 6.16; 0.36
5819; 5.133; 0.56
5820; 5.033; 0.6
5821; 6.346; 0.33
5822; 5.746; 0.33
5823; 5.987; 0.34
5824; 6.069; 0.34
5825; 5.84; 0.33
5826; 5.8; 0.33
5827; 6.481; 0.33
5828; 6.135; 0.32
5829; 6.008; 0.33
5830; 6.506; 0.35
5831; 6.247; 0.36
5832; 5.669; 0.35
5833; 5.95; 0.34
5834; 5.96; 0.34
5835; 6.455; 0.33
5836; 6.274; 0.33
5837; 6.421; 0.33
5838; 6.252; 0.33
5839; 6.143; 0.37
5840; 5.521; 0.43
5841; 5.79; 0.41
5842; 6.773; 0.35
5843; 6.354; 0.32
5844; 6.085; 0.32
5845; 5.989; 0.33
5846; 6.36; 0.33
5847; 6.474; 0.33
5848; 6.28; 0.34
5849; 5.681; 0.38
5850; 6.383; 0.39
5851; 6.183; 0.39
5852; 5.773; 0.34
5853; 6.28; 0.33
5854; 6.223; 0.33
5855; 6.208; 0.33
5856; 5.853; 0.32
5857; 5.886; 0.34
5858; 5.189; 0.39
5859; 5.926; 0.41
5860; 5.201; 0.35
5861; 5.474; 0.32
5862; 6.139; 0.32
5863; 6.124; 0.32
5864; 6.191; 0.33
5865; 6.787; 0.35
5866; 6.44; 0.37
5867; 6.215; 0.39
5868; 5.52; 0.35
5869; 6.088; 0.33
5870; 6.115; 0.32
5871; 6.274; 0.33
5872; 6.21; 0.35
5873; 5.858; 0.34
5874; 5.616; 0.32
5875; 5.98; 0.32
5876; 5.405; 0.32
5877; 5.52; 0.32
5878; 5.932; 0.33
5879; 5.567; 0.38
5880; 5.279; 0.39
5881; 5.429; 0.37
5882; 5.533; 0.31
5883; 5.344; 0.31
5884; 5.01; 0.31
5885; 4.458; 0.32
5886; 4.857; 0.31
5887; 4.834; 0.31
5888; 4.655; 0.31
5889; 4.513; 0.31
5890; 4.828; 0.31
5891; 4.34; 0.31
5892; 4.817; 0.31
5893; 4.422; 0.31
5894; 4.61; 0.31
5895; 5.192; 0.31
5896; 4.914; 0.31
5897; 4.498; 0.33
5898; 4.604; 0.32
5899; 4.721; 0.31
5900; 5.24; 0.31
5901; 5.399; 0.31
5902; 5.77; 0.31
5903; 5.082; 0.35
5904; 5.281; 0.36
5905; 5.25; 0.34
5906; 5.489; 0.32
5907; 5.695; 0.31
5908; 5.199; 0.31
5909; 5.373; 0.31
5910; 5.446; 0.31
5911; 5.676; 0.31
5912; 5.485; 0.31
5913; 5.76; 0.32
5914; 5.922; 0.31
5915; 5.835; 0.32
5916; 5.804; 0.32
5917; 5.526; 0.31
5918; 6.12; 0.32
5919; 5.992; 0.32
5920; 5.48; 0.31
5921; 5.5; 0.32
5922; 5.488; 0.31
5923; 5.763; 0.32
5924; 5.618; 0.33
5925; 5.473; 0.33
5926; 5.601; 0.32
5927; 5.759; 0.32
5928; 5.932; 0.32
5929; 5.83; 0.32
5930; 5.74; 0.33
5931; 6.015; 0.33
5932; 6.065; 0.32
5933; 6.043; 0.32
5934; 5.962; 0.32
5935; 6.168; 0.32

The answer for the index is 2.9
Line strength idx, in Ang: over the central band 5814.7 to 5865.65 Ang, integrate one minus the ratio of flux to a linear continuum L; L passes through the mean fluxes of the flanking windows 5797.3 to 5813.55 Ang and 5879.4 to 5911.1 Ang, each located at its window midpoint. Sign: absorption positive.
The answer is -3.6 Ang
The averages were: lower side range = 6.04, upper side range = 5.05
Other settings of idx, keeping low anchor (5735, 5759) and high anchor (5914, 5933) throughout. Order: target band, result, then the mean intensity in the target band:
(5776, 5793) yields 0.6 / 5.84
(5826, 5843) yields -0.6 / 6.16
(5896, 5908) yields 1.3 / 5.17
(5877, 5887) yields 1.0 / 5.26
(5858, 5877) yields -0.2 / 5.94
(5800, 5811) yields -0.1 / 6.07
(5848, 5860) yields -0.1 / 5.94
